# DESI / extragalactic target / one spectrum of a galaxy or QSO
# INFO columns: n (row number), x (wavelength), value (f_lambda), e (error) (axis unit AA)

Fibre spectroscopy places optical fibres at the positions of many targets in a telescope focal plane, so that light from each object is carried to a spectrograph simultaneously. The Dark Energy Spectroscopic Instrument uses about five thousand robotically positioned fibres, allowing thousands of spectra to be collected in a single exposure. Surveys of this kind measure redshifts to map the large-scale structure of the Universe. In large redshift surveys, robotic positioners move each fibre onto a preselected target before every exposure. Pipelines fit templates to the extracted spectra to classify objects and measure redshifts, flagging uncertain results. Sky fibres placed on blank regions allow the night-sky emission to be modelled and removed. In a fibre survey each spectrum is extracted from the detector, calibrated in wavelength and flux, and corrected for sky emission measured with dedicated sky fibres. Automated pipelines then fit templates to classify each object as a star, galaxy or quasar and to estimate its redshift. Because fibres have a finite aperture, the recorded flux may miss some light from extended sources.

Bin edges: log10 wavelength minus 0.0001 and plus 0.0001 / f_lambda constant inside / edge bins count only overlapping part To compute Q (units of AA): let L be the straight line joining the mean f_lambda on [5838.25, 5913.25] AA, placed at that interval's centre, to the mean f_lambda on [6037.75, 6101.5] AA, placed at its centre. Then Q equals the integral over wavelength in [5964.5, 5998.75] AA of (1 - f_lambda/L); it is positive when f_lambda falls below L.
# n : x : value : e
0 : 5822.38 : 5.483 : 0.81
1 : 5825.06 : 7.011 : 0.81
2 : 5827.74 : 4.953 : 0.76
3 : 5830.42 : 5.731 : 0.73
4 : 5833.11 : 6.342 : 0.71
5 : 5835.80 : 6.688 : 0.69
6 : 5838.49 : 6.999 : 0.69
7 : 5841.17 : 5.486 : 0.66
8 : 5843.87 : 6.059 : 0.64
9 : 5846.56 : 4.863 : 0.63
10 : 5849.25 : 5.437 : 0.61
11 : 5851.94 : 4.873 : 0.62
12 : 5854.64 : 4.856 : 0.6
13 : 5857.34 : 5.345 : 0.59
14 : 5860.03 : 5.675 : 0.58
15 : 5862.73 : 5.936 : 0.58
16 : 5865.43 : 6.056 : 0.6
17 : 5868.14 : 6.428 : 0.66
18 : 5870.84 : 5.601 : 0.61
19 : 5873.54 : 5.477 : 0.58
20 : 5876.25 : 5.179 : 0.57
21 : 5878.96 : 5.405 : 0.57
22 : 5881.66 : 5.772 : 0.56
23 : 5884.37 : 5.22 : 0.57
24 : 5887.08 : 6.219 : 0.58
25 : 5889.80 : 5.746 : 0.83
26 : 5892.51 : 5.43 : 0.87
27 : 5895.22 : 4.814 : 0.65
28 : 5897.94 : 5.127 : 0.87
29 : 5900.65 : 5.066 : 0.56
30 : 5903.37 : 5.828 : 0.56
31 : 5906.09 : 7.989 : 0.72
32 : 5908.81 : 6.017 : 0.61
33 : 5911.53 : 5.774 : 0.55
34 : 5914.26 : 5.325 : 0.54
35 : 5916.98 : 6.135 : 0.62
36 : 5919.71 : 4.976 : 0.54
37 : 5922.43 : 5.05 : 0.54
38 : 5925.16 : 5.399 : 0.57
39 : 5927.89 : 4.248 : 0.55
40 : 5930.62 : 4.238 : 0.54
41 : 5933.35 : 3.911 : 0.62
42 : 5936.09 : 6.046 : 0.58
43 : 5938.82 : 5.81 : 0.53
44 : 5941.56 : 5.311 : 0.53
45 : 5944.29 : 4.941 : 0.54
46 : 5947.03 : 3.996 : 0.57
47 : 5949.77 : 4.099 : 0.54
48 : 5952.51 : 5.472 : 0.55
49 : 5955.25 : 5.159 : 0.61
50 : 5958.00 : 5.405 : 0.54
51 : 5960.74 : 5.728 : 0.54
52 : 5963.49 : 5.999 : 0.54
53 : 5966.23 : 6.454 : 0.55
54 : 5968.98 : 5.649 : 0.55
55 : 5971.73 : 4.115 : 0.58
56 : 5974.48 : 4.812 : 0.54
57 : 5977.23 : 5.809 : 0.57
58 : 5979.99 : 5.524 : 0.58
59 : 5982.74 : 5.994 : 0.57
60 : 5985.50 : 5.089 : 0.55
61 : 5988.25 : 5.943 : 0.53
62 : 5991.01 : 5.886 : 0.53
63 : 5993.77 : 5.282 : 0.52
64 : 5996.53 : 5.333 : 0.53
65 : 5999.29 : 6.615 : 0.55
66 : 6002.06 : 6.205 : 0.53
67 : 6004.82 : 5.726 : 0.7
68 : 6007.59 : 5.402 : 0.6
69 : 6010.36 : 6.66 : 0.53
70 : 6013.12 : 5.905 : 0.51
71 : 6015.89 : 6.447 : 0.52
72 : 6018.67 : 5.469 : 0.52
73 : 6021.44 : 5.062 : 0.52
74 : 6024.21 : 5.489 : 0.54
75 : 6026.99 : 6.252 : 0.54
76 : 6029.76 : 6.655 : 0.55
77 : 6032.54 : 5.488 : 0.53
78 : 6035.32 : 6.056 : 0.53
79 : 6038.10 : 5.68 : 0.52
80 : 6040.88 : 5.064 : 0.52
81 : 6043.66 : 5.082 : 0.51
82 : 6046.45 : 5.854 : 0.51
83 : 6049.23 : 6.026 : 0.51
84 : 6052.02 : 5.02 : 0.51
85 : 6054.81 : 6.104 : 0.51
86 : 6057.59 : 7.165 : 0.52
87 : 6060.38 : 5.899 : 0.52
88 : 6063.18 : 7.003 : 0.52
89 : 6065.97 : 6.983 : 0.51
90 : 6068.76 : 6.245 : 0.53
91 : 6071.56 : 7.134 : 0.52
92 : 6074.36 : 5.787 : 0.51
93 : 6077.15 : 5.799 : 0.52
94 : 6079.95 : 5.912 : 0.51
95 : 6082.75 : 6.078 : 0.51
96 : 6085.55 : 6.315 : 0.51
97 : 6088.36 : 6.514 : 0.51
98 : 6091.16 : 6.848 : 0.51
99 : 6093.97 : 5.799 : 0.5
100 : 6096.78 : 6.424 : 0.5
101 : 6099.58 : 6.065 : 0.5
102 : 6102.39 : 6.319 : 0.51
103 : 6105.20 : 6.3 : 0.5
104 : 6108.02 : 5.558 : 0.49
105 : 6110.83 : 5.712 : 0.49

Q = 2.2 AA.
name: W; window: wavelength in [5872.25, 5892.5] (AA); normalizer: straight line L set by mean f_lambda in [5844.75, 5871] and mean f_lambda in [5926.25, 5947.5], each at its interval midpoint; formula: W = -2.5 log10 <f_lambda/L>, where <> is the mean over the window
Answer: -0.05 mag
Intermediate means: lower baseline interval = 5.51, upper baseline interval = 4.85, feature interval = 5.56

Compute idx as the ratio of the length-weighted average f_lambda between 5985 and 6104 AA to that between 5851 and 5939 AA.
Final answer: 1.10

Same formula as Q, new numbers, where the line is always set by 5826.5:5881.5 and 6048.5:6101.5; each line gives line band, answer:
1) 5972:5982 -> 1.21 AA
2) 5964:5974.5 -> 1.07 AA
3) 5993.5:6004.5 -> 0.30 AA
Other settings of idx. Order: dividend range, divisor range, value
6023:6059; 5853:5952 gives 1.08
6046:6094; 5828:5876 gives 1.10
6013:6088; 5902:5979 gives 1.12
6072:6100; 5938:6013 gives 1.13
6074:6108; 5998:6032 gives 1.03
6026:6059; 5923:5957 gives 1.20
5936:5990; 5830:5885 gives 0.94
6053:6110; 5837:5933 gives 1.14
